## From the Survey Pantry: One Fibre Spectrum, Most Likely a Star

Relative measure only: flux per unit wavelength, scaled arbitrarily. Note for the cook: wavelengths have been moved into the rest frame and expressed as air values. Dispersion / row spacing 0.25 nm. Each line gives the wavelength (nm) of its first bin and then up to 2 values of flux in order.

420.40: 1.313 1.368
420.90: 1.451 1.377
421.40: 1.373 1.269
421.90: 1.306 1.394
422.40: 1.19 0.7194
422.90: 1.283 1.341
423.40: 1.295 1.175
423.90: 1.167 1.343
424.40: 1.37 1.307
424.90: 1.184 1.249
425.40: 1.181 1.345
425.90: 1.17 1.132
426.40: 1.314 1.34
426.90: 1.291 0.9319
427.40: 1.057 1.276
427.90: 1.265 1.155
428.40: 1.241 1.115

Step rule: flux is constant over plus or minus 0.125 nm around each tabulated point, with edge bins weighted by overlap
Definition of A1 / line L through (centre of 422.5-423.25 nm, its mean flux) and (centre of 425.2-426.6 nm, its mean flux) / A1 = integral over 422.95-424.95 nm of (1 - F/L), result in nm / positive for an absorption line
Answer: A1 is -0.21 nm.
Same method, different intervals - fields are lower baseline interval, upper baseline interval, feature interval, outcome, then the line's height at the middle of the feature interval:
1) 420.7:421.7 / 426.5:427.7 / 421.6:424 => 0.197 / 1.32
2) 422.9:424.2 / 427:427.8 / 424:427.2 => -0.202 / 1.18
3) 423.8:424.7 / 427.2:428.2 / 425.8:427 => -0.031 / 1.22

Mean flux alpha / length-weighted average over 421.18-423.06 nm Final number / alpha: 1.23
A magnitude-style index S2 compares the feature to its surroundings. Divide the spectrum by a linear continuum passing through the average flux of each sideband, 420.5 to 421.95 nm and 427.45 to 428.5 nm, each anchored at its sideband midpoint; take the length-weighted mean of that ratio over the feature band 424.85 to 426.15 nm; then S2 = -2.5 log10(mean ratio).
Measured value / 0.05 mag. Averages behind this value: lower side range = 1.36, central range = 1.22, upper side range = 1.22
